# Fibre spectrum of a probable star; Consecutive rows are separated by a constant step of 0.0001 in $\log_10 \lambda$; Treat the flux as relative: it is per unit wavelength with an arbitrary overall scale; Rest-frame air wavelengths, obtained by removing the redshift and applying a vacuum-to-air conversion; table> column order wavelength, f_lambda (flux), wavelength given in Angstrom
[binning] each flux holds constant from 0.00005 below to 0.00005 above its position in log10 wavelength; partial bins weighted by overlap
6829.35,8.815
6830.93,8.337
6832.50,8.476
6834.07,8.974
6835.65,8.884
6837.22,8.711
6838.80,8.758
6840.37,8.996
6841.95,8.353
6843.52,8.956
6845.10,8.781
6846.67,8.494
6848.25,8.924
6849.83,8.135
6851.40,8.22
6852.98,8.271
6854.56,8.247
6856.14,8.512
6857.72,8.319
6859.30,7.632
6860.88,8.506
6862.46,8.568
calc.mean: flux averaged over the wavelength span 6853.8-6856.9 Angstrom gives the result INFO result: 8.38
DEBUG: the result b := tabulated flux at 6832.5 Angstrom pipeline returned 8.476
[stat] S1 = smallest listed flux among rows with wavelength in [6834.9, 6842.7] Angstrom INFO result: 8.353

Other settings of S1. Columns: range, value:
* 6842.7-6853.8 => 8.135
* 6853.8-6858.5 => 8.247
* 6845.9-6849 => 8.494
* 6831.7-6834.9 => 8.476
